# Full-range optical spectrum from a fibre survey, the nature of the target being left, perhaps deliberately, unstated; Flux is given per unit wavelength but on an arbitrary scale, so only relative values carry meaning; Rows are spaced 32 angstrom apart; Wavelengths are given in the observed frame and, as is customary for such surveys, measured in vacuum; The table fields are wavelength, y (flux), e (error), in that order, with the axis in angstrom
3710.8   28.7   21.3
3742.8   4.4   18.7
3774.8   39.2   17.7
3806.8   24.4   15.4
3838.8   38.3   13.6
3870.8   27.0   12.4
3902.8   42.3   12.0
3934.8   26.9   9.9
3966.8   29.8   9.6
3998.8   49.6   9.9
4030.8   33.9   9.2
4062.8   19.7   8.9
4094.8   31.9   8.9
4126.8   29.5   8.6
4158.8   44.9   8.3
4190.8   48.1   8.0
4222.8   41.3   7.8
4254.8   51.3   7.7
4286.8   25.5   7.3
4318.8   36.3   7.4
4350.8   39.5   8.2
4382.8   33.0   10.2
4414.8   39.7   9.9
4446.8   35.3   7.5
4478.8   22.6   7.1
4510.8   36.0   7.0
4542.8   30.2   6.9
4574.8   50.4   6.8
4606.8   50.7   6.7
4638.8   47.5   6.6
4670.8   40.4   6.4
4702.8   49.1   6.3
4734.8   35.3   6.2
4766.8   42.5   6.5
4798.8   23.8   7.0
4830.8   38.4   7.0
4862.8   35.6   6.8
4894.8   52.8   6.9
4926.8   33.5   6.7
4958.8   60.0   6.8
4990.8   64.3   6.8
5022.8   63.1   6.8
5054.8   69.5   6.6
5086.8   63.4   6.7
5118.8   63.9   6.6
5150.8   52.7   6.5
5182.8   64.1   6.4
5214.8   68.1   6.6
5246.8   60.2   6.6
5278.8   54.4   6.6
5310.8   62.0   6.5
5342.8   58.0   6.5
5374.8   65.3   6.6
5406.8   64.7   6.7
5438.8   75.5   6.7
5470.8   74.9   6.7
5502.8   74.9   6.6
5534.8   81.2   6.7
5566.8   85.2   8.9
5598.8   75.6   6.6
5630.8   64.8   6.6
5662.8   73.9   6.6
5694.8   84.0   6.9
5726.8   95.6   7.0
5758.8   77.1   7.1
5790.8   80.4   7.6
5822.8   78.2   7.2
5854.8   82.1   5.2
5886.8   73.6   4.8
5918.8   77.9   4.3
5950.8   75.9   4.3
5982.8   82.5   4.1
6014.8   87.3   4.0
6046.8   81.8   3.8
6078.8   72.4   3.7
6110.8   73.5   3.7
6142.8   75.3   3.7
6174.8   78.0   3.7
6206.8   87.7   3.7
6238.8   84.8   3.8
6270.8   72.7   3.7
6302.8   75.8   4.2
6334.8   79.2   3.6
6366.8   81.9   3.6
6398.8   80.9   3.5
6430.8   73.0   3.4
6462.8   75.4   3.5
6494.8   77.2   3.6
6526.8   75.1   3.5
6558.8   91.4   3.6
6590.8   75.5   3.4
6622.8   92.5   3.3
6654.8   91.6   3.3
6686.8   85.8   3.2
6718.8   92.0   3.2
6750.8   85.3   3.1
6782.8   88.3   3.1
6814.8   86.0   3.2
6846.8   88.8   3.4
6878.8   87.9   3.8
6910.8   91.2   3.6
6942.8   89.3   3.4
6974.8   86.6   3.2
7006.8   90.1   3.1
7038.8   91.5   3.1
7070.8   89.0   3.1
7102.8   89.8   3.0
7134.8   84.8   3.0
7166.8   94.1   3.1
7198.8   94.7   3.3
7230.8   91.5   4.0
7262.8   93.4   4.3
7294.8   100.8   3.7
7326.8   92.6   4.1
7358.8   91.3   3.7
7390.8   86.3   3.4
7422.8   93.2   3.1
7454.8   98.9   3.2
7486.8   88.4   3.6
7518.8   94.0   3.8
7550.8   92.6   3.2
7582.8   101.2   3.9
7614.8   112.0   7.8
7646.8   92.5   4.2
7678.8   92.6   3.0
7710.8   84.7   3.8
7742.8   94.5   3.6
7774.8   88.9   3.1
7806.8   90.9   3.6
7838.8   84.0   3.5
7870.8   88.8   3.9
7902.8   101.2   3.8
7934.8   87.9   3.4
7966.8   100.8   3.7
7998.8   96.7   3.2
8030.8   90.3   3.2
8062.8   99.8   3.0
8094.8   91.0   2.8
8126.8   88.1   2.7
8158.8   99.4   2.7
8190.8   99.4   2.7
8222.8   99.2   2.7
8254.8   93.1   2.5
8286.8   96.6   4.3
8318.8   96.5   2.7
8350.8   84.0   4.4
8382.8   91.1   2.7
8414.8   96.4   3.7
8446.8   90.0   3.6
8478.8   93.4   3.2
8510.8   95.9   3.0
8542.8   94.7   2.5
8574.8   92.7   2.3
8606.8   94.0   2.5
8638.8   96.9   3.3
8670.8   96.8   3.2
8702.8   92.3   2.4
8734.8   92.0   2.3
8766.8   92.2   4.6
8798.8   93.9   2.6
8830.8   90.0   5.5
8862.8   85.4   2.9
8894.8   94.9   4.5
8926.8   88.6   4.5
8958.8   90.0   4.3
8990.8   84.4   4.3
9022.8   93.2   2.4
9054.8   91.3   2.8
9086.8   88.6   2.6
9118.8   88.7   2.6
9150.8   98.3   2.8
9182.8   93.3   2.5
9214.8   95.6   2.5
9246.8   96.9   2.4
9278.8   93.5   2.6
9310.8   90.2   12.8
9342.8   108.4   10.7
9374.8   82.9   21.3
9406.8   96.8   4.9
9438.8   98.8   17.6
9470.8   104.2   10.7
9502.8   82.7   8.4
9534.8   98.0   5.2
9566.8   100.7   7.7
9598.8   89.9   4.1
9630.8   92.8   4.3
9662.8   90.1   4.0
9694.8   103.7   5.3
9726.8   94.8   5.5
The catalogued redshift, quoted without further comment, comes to 0.251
